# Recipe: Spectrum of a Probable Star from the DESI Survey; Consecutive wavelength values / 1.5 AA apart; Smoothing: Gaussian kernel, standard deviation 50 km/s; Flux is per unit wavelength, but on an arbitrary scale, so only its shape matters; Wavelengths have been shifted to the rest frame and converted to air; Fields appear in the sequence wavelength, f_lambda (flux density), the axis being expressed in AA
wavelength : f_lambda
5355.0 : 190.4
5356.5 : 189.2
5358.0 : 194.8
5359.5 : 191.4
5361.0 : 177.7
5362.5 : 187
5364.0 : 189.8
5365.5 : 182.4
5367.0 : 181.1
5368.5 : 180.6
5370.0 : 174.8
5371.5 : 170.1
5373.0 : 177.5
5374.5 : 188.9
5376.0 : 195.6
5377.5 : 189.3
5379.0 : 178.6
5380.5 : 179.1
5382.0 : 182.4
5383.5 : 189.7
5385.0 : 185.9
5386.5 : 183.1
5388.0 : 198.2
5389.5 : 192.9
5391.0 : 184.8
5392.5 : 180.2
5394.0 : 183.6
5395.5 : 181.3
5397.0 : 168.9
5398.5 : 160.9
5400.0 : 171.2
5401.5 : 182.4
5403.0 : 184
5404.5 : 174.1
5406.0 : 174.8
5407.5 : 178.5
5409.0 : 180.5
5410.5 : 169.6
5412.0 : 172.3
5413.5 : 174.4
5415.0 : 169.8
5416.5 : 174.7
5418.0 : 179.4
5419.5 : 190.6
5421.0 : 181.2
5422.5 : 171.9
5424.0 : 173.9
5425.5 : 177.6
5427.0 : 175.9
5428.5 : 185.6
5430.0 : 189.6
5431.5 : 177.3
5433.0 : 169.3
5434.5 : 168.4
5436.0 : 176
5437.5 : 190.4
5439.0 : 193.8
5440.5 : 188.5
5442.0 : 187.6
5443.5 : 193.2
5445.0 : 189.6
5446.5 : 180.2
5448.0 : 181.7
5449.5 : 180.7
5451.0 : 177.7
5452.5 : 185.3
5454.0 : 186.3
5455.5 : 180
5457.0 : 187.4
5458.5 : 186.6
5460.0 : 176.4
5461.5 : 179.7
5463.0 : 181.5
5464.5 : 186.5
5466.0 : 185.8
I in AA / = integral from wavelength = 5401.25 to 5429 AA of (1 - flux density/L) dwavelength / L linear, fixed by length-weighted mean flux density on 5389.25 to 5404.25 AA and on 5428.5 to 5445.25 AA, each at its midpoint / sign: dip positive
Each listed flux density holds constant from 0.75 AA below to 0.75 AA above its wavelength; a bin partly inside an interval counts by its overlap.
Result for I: 0.6 AA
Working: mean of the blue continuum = 178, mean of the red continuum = 184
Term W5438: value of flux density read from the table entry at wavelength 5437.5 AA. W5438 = 190.4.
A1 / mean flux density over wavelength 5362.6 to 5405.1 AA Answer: 182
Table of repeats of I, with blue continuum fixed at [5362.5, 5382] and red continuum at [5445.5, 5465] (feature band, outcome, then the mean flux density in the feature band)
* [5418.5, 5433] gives 0.2 AA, 180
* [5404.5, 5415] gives 0.5 AA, 175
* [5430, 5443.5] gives 0.0 AA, 183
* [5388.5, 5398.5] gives 0.1 AA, 181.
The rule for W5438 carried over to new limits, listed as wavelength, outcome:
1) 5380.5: 179.1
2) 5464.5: 186.5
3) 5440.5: 188.5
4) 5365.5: 182.4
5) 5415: 169.8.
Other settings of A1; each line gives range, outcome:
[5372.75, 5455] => 181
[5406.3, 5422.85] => 177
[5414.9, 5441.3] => 180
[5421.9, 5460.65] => 182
